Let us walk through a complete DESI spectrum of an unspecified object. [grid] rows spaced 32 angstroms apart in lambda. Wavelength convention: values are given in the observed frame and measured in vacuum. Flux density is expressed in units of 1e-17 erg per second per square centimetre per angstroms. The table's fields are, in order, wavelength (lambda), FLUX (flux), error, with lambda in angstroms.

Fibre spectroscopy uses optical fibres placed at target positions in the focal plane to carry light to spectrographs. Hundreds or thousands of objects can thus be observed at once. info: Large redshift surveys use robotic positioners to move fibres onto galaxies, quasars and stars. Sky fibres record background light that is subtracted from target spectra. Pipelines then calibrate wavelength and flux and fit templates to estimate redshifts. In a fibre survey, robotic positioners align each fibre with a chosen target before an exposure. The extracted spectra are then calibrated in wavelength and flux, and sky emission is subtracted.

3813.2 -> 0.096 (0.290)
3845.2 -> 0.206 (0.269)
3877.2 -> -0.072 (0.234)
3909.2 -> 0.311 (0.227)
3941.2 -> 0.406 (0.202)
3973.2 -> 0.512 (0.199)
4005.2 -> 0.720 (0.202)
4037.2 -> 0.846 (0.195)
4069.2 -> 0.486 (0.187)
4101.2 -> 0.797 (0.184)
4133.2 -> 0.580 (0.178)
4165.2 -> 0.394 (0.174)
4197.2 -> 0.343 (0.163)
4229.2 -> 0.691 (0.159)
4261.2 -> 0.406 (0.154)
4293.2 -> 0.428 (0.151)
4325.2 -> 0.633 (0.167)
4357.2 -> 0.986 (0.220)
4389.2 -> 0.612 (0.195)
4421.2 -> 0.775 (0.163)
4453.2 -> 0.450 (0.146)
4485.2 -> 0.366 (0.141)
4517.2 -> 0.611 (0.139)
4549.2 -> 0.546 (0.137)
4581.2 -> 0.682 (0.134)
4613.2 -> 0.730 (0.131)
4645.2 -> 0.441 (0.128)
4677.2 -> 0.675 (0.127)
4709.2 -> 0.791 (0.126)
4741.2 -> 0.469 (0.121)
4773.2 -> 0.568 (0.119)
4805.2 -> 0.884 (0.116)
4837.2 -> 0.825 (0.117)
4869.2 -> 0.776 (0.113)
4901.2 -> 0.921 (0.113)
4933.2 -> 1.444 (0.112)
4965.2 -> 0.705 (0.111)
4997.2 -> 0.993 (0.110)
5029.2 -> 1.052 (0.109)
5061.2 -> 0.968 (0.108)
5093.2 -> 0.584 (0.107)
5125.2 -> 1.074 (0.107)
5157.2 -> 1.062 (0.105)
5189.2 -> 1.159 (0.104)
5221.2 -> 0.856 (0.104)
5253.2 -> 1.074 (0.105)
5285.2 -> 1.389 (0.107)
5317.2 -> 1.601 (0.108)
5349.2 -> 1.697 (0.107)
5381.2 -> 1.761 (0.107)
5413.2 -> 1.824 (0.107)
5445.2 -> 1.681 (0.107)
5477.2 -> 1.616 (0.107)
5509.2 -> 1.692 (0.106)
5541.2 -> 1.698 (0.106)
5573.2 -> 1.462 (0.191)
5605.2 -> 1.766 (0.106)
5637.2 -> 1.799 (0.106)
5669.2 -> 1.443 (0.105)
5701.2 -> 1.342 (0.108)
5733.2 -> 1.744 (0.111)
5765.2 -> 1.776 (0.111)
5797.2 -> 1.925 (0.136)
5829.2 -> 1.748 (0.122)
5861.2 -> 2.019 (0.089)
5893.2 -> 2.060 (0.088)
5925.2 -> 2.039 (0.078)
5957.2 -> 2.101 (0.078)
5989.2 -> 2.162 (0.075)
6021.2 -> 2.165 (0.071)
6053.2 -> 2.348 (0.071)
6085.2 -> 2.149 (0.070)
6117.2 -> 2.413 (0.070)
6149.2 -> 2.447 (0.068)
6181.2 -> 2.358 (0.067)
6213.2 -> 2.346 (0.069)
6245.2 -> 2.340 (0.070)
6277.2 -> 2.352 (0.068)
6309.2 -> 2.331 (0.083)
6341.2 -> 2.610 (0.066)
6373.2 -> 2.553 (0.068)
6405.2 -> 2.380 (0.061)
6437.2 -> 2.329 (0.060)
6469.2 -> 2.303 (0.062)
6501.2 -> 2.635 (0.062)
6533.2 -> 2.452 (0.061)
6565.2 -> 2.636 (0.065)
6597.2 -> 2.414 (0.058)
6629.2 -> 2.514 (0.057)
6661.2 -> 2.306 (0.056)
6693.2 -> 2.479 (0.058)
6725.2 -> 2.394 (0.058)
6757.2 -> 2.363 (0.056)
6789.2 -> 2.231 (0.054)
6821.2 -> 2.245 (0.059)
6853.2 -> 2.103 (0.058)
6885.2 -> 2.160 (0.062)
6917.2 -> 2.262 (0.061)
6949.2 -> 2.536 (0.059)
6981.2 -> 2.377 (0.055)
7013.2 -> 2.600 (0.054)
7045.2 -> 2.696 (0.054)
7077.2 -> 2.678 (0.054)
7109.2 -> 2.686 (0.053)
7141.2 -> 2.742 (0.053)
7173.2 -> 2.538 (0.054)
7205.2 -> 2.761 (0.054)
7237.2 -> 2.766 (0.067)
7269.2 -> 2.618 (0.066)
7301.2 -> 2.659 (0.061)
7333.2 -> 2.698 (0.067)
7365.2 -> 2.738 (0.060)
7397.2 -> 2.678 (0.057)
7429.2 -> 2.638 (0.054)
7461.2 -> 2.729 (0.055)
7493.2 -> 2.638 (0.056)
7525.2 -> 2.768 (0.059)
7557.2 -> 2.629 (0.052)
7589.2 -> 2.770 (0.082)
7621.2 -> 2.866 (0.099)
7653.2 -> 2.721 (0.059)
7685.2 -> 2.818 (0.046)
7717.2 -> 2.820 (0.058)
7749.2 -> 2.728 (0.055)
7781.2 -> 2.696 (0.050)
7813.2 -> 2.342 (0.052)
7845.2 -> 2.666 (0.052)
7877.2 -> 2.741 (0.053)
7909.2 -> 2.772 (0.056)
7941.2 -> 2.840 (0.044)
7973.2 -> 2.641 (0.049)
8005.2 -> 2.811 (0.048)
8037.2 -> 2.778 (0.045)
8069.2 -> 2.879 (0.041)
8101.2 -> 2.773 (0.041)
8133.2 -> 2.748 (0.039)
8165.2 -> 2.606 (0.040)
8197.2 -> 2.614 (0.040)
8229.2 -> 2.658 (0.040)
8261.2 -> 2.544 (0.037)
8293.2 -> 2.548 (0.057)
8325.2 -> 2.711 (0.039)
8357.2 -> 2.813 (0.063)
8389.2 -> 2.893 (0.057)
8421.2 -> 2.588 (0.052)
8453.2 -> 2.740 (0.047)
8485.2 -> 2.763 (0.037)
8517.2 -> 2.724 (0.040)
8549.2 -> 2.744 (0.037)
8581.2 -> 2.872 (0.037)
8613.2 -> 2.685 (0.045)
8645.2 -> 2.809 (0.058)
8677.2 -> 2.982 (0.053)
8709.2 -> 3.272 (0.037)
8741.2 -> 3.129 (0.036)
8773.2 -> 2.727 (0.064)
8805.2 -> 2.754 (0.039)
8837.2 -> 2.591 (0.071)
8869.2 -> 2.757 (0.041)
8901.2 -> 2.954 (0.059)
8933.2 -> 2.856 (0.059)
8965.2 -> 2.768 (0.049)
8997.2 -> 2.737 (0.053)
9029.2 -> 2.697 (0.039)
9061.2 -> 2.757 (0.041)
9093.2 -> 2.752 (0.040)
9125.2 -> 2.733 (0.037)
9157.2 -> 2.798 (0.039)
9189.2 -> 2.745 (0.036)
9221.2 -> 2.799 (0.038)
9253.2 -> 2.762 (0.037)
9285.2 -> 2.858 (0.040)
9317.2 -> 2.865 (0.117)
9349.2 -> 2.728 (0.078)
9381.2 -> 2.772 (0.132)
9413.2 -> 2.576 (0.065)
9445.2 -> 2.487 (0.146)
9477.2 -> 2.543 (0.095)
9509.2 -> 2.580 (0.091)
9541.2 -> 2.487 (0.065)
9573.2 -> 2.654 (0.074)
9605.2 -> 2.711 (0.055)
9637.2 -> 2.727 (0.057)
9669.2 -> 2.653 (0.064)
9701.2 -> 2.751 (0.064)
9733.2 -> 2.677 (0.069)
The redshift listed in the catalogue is 0.325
